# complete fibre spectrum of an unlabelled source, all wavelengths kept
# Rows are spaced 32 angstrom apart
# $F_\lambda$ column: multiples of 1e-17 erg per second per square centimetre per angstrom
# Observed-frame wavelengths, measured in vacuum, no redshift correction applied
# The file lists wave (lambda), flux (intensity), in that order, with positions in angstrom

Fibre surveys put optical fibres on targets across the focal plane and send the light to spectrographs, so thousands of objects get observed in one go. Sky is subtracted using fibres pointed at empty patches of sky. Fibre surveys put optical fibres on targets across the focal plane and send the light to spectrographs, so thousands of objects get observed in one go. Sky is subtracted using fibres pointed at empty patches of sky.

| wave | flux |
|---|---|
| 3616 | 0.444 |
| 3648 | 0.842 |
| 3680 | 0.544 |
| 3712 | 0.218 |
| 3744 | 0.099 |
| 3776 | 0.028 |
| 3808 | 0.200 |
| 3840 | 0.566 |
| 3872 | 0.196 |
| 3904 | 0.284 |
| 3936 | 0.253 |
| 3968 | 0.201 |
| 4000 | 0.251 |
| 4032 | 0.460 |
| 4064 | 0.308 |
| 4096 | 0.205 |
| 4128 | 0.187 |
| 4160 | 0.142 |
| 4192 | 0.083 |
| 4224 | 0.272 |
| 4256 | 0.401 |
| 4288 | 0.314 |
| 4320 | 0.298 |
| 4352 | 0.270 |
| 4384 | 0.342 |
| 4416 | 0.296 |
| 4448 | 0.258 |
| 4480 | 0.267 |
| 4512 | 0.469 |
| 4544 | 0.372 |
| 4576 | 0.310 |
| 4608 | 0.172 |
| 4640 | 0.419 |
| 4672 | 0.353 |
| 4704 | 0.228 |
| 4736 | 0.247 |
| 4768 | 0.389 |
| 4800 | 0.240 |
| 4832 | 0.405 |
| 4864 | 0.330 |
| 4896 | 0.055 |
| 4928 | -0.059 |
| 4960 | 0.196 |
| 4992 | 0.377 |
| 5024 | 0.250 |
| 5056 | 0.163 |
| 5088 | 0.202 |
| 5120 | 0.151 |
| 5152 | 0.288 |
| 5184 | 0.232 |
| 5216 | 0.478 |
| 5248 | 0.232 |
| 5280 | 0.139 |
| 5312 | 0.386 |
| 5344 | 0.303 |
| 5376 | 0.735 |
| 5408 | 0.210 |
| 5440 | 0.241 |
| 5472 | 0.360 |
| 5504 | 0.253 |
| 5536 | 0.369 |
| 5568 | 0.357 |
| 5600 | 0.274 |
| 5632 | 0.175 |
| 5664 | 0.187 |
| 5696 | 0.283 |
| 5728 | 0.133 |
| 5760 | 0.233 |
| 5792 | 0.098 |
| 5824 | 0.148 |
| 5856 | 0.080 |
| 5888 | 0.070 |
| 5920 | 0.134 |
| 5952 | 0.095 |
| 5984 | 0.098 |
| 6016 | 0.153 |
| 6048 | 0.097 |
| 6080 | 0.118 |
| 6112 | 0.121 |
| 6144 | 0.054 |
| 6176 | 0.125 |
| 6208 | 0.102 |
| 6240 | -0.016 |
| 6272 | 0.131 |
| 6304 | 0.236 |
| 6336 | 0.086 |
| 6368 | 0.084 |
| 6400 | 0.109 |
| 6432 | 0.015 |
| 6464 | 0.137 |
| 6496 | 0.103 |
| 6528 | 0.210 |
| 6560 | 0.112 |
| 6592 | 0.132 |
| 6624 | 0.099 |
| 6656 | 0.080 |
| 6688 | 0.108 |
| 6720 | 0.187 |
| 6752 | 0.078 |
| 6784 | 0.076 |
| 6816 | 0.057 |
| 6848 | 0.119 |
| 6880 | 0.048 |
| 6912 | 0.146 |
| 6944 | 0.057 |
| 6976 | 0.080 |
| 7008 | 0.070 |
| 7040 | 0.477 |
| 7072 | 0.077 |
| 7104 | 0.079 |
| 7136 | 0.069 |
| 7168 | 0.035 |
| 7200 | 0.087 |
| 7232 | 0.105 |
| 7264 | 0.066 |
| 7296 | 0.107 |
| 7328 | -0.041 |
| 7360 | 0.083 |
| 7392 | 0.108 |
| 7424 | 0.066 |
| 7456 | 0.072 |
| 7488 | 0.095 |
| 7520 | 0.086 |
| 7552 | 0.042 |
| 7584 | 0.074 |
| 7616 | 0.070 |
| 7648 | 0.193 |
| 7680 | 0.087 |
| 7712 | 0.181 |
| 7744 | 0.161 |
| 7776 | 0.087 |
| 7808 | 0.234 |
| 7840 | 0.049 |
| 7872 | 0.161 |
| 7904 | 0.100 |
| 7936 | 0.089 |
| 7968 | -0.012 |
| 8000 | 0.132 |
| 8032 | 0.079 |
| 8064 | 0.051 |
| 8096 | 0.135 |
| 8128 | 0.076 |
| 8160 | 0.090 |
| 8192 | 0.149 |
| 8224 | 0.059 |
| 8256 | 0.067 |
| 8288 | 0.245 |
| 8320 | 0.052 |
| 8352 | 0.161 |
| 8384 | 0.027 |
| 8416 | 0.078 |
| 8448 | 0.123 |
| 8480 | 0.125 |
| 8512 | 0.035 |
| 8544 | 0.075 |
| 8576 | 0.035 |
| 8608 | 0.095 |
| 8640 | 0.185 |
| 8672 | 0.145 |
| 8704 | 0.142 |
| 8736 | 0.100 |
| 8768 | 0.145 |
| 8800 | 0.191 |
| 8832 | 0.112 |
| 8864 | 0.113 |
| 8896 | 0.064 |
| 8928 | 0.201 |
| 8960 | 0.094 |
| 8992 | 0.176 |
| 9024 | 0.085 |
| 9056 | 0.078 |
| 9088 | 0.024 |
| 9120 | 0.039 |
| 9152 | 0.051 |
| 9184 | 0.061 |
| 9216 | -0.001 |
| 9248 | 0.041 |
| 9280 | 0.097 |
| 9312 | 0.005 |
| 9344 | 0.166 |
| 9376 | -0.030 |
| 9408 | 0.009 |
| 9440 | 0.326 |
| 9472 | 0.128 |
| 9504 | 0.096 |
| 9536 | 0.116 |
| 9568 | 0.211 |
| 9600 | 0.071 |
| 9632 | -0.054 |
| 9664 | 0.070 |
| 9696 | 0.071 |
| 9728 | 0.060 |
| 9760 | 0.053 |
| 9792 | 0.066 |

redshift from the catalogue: 0.07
